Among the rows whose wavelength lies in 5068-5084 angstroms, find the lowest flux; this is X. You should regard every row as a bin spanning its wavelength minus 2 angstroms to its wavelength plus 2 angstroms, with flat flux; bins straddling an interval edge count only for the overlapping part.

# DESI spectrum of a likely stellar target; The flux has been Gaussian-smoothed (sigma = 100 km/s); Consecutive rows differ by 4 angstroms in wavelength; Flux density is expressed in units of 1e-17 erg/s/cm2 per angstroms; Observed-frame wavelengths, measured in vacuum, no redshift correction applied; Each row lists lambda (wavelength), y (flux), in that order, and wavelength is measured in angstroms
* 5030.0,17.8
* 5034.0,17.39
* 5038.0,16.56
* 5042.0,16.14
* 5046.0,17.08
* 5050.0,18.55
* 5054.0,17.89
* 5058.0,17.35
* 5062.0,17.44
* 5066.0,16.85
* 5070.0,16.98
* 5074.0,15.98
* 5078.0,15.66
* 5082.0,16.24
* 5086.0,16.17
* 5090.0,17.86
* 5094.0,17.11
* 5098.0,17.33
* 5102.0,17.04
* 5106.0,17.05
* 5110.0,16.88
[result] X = 15.66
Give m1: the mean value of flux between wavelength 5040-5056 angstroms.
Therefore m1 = 17.4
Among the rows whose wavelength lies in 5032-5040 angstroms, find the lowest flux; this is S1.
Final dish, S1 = 16.56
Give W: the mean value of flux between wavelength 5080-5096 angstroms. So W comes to 16.8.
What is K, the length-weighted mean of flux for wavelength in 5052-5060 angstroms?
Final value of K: 17.6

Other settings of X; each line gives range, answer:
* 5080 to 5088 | 16.17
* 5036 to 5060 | 16.14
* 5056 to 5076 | 15.98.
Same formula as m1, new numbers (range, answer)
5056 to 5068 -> 17.2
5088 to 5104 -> 17.3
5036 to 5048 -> 16.6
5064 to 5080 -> 16.4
